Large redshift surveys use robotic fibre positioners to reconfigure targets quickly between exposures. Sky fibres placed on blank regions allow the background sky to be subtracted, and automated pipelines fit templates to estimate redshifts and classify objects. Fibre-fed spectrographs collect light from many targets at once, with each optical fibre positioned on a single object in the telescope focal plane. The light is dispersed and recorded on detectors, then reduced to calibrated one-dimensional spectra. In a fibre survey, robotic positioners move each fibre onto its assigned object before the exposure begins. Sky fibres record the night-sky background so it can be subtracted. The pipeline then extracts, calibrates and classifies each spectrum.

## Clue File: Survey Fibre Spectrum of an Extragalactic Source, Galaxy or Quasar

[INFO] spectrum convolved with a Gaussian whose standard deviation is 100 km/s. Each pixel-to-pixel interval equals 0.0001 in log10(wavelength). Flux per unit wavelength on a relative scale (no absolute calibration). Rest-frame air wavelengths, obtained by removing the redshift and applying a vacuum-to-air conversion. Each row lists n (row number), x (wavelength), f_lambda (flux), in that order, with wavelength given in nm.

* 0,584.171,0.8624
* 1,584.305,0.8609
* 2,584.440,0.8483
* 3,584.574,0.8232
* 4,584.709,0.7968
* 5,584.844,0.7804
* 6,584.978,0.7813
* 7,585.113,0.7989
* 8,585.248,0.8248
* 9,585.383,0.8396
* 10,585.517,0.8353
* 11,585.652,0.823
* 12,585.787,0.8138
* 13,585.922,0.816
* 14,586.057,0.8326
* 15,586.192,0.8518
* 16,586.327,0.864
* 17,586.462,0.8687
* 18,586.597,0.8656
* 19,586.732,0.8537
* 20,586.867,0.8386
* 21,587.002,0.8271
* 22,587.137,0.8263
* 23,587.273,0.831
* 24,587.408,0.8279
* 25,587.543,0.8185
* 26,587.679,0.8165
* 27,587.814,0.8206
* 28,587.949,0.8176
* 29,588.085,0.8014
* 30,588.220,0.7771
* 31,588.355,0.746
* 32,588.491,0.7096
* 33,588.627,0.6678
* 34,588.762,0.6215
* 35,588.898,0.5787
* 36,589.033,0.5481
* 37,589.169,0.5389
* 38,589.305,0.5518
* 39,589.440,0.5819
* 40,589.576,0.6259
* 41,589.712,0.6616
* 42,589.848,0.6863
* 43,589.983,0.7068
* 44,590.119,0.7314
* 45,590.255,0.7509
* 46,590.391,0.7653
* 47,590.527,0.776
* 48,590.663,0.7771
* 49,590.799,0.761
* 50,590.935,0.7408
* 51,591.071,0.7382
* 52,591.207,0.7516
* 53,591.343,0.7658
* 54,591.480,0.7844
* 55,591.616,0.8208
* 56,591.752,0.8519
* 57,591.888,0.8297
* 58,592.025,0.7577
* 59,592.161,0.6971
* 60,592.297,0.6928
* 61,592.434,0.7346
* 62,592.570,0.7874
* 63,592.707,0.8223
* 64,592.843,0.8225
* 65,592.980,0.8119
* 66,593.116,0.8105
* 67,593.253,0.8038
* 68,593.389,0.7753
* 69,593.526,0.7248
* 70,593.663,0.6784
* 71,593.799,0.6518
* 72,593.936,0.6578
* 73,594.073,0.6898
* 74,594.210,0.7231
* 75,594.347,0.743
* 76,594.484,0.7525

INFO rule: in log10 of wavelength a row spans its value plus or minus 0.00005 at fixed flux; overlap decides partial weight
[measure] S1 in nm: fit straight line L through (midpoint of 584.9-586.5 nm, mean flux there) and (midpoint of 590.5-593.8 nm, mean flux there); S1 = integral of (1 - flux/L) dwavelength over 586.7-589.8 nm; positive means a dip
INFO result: 0.316 nm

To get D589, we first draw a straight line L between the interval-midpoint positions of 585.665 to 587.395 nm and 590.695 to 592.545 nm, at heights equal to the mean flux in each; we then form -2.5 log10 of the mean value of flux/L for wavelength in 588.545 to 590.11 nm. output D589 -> 0.27 mag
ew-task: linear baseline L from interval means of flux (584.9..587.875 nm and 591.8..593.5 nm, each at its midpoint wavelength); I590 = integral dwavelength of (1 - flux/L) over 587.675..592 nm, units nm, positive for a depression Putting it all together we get 0.43 nm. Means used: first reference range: 0.831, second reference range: 0.778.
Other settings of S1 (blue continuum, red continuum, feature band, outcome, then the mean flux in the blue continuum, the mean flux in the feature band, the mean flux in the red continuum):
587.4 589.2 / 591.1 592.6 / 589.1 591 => 0.142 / 0.721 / 0.69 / 0.769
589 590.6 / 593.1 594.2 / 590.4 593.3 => -0.353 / 0.663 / 0.777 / 0.72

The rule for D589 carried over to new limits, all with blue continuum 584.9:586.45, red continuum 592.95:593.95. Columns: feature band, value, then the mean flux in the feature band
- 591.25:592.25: -0.034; 0.784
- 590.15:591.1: 0.020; 0.758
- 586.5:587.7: -0.032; 0.835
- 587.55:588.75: 0.048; 0.765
